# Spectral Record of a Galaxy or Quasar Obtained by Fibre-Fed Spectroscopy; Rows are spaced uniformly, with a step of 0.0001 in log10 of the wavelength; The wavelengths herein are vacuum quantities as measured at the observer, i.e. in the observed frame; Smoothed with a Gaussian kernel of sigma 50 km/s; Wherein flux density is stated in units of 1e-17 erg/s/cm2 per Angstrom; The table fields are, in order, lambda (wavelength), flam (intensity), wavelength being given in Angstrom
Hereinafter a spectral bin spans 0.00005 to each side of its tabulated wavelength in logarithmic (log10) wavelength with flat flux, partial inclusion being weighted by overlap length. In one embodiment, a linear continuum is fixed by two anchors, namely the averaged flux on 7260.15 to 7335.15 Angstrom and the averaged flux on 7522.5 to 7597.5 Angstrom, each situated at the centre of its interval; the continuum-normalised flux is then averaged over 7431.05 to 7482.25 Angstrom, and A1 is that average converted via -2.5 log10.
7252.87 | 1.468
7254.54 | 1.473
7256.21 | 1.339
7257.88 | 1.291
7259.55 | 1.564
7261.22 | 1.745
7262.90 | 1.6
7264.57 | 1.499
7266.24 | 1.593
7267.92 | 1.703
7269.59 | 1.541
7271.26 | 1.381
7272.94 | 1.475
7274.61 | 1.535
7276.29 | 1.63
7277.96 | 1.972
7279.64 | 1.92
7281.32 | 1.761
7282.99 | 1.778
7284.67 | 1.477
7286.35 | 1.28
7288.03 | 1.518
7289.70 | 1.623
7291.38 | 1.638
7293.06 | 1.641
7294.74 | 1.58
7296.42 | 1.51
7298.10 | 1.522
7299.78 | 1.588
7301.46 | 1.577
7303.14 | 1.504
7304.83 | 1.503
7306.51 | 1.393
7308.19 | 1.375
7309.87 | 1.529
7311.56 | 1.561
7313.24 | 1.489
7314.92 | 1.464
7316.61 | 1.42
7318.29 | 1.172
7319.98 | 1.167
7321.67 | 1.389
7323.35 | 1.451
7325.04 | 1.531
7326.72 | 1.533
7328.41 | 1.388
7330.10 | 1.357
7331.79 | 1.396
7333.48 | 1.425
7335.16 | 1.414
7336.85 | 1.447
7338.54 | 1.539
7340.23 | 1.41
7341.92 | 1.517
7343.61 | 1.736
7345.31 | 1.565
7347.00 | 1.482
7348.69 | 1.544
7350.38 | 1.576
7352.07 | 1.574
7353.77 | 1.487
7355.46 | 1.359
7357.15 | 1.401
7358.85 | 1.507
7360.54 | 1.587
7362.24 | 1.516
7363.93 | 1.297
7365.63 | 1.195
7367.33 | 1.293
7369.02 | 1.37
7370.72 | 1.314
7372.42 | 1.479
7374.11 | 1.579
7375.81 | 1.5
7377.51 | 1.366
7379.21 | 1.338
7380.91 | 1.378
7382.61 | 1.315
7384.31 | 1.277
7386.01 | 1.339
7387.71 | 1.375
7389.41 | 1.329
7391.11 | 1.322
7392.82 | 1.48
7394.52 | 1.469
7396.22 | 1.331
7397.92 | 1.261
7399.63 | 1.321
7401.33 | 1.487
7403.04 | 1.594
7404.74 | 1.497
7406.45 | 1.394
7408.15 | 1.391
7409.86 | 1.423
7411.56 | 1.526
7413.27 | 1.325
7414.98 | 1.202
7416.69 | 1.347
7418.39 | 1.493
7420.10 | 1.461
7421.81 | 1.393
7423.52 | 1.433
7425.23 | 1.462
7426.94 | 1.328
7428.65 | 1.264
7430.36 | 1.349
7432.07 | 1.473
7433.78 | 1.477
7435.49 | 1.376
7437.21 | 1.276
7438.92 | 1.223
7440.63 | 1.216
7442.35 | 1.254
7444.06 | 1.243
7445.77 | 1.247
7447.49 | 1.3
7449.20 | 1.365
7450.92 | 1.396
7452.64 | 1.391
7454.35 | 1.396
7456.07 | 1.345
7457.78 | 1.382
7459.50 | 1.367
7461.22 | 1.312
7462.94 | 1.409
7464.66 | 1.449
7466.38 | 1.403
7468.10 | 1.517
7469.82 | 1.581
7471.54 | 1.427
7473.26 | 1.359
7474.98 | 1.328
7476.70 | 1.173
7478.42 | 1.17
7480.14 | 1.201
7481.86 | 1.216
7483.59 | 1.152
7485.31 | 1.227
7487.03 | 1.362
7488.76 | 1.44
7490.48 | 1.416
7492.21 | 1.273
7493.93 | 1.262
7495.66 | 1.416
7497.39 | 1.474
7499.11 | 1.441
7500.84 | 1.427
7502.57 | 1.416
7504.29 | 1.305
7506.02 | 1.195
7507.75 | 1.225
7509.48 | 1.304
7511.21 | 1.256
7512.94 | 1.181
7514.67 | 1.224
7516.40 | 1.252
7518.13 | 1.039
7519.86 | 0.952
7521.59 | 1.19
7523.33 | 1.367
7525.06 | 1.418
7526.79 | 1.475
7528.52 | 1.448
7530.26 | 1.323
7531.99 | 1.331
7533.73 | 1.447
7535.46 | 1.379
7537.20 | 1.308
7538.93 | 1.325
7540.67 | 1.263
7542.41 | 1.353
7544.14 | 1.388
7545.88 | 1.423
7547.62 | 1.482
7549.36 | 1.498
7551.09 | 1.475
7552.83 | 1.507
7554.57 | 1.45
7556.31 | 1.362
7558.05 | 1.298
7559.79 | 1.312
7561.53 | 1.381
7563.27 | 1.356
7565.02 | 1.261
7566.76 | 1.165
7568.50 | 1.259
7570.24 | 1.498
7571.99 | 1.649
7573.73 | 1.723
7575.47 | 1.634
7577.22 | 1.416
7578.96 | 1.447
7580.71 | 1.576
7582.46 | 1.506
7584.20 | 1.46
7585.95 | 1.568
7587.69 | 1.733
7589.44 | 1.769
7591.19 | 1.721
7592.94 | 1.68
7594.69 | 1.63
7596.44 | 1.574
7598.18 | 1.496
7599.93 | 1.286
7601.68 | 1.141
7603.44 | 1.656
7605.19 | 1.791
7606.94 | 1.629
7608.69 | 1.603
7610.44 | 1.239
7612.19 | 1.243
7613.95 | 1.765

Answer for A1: 0.11 mag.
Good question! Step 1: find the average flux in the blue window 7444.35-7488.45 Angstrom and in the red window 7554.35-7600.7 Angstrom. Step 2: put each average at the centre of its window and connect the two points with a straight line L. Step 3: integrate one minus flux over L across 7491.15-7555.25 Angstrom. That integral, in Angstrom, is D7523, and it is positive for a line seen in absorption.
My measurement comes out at 3.6 Angstrom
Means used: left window 1.34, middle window 1.34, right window 1.49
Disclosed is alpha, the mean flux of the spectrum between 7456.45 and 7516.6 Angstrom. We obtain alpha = 1.33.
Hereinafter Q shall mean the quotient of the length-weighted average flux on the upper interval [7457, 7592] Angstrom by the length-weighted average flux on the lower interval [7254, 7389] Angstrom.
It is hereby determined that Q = 0.93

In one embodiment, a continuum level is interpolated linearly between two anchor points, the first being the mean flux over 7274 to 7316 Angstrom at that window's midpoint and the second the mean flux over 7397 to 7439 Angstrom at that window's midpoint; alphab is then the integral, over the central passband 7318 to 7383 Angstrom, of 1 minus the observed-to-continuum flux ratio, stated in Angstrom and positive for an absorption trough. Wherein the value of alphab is 2.44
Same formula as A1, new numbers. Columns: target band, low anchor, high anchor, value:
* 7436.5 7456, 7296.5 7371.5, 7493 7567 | 0.07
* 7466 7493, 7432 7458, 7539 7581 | 0.02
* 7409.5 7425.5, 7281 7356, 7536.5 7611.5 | 0.06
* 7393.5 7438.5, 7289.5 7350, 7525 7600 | 0.06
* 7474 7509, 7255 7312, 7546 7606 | 0.16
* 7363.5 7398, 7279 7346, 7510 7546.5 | 0.06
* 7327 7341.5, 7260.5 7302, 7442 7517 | 0.07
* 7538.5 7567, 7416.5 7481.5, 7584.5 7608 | 0.11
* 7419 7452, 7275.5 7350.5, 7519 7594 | 0.10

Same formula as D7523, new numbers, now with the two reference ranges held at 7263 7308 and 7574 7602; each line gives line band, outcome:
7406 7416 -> 1.2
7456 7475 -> 1.8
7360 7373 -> 1.6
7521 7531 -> 1.2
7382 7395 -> 1.7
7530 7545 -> 2.0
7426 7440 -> 2.0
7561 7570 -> 1.5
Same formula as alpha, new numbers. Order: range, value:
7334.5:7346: 1.52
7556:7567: 1.31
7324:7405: 1.43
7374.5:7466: 1.37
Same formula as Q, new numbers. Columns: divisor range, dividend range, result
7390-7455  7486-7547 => 0.96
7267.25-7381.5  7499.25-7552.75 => 0.89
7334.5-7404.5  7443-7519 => 0.92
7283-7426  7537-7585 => 0.99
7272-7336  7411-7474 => 0.91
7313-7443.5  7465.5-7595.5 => 0.98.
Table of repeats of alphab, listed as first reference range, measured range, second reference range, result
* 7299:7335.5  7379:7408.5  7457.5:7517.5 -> 0.09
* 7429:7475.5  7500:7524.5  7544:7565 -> 2.61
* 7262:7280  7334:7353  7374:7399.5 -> -0.85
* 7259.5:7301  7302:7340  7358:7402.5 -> 2.12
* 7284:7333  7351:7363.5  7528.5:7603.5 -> -0.18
